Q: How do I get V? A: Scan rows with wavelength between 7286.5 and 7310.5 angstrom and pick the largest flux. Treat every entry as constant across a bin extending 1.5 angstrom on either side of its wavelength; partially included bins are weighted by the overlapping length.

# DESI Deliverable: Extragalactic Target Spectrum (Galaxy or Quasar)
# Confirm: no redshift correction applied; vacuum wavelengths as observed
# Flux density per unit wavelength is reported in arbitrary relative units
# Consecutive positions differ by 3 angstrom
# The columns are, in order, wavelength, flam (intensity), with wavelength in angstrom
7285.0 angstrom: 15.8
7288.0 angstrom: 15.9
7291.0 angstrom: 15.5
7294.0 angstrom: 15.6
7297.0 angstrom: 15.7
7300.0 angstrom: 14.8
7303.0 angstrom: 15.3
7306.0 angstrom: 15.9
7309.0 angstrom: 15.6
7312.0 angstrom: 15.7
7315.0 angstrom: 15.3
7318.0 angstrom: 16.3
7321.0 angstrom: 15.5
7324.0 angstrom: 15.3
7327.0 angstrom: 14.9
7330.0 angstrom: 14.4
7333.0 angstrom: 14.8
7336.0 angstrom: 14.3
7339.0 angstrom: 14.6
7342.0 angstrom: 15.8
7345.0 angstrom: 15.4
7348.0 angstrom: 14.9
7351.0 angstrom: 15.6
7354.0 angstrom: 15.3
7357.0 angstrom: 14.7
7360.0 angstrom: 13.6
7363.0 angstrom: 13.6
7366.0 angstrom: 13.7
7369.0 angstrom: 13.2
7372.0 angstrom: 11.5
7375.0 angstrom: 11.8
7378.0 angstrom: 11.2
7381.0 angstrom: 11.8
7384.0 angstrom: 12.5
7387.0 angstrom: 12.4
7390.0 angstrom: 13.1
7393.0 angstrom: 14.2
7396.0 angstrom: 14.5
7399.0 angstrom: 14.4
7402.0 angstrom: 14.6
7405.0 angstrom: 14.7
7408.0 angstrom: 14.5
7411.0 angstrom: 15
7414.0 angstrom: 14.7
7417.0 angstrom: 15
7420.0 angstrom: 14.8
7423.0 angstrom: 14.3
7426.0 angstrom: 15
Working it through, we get 15.9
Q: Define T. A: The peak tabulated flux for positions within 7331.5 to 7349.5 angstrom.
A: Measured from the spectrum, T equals 15.8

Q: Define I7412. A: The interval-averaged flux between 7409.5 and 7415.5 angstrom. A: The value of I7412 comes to 14.8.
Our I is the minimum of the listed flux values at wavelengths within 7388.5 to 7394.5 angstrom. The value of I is 13.1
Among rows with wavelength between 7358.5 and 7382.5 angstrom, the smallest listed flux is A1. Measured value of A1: 11.2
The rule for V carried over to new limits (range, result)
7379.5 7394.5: 14.2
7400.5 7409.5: 14.7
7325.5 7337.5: 14.9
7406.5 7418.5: 15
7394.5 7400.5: 14.5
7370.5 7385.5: 12.5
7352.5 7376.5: 15.3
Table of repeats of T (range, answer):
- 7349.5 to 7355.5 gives 15.6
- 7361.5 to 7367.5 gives 13.7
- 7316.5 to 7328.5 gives 16.3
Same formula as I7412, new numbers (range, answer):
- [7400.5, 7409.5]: 14.6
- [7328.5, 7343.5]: 14.8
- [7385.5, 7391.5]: 12.8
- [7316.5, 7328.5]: 15.5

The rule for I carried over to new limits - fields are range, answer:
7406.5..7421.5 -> 14.5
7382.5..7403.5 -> 12.4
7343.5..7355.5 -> 14.9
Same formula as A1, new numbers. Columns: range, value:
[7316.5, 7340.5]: 14.3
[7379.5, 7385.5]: 11.8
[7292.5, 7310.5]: 14.8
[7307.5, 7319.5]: 15.3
